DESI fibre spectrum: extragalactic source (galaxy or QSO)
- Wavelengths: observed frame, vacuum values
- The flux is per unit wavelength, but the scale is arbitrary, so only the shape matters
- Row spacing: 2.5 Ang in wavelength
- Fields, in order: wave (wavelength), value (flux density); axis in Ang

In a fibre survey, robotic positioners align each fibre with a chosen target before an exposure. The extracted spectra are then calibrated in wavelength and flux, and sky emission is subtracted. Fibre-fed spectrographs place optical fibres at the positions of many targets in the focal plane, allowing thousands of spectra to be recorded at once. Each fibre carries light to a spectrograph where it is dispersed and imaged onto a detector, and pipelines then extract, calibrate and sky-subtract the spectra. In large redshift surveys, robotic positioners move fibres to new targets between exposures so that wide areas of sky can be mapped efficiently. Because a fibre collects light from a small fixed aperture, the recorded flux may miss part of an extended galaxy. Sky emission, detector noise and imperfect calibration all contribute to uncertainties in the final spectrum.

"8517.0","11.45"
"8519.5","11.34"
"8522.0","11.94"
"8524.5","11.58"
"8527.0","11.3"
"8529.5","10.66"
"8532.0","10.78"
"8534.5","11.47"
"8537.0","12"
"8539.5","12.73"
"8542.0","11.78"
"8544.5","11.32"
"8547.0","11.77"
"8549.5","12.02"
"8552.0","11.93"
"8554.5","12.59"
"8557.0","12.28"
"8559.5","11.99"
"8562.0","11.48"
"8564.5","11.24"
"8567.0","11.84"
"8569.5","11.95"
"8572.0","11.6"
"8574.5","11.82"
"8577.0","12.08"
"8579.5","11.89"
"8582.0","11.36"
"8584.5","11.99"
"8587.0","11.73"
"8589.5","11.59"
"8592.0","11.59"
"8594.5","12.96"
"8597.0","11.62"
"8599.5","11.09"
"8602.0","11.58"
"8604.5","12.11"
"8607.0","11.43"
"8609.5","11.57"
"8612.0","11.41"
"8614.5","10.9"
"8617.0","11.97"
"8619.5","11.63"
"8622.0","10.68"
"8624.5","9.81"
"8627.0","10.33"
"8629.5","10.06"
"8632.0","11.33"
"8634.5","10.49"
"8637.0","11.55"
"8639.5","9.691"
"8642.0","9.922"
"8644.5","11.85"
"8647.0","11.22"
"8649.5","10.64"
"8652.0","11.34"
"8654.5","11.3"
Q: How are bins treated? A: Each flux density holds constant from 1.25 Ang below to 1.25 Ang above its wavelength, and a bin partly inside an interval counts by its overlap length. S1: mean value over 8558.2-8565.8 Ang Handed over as 11.6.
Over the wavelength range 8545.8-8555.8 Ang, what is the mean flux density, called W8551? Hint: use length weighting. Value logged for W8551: 12.1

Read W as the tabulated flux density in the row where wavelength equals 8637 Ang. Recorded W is 11.55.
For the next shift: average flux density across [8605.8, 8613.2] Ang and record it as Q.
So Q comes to 11.5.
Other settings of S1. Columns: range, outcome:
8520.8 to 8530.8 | 11.4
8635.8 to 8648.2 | 10.8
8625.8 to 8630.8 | 10.2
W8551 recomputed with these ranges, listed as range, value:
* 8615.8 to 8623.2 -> 11.4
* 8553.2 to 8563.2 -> 12.1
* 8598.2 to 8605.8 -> 11.6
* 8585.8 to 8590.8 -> 11.7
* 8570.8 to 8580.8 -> 11.8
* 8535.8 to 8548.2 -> 11.9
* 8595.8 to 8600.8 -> 11.4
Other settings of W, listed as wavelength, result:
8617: 11.97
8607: 11.43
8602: 11.58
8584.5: 11.99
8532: 10.78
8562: 11.48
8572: 11.6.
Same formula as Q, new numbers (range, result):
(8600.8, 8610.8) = 11.7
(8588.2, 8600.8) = 11.8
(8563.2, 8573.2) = 11.7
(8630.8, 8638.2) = 11.1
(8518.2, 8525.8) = 11.6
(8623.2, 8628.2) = 10.1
